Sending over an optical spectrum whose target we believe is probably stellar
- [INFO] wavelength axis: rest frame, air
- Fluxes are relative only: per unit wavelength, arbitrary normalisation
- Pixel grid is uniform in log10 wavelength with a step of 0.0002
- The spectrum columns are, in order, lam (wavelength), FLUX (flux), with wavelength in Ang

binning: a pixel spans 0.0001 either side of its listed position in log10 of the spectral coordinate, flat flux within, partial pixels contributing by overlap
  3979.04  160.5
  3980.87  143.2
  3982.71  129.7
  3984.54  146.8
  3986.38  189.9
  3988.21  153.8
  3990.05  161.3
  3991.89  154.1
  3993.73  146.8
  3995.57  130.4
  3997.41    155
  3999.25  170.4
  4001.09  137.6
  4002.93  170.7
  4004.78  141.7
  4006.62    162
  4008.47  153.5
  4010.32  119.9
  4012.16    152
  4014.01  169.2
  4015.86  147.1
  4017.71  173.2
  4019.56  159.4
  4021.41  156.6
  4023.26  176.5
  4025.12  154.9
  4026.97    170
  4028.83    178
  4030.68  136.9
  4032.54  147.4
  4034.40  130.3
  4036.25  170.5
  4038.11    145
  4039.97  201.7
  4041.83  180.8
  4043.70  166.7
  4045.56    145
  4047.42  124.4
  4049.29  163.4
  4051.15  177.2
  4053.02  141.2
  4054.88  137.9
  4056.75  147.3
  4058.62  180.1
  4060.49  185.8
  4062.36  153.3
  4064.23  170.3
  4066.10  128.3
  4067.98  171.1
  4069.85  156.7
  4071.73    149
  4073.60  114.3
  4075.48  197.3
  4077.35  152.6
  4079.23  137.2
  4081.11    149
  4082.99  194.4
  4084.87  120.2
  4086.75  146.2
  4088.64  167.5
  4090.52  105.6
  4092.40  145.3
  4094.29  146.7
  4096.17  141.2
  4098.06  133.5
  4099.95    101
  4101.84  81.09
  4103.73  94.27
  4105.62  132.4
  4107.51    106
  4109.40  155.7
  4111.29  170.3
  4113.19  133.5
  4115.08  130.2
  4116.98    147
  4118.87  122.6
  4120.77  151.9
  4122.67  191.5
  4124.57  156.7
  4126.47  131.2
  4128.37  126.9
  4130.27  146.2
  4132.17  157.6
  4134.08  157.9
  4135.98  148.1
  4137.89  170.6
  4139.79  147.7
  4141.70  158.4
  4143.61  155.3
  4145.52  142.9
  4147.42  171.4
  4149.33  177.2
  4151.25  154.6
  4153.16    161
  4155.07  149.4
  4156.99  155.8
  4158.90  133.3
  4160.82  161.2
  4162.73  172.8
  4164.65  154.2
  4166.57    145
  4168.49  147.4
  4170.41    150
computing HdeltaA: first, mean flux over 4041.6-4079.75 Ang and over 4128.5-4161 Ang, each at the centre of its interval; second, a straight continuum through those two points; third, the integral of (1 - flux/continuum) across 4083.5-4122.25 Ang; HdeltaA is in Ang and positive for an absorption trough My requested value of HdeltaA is 5.56 Ang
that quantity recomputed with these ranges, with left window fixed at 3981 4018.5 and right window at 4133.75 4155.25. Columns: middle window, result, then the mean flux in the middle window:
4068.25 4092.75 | 0.99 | 150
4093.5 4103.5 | 2.44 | 118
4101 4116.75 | 3.03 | 127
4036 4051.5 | -0.85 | 163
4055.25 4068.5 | -0.49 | 161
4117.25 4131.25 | 0.95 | 147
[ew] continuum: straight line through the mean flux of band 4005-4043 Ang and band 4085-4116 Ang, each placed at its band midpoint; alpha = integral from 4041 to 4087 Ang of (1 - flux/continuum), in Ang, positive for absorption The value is -3.8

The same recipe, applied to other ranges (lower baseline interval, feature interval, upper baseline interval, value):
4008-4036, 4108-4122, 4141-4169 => 1.1 Ang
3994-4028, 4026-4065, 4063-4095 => -1.8 Ang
